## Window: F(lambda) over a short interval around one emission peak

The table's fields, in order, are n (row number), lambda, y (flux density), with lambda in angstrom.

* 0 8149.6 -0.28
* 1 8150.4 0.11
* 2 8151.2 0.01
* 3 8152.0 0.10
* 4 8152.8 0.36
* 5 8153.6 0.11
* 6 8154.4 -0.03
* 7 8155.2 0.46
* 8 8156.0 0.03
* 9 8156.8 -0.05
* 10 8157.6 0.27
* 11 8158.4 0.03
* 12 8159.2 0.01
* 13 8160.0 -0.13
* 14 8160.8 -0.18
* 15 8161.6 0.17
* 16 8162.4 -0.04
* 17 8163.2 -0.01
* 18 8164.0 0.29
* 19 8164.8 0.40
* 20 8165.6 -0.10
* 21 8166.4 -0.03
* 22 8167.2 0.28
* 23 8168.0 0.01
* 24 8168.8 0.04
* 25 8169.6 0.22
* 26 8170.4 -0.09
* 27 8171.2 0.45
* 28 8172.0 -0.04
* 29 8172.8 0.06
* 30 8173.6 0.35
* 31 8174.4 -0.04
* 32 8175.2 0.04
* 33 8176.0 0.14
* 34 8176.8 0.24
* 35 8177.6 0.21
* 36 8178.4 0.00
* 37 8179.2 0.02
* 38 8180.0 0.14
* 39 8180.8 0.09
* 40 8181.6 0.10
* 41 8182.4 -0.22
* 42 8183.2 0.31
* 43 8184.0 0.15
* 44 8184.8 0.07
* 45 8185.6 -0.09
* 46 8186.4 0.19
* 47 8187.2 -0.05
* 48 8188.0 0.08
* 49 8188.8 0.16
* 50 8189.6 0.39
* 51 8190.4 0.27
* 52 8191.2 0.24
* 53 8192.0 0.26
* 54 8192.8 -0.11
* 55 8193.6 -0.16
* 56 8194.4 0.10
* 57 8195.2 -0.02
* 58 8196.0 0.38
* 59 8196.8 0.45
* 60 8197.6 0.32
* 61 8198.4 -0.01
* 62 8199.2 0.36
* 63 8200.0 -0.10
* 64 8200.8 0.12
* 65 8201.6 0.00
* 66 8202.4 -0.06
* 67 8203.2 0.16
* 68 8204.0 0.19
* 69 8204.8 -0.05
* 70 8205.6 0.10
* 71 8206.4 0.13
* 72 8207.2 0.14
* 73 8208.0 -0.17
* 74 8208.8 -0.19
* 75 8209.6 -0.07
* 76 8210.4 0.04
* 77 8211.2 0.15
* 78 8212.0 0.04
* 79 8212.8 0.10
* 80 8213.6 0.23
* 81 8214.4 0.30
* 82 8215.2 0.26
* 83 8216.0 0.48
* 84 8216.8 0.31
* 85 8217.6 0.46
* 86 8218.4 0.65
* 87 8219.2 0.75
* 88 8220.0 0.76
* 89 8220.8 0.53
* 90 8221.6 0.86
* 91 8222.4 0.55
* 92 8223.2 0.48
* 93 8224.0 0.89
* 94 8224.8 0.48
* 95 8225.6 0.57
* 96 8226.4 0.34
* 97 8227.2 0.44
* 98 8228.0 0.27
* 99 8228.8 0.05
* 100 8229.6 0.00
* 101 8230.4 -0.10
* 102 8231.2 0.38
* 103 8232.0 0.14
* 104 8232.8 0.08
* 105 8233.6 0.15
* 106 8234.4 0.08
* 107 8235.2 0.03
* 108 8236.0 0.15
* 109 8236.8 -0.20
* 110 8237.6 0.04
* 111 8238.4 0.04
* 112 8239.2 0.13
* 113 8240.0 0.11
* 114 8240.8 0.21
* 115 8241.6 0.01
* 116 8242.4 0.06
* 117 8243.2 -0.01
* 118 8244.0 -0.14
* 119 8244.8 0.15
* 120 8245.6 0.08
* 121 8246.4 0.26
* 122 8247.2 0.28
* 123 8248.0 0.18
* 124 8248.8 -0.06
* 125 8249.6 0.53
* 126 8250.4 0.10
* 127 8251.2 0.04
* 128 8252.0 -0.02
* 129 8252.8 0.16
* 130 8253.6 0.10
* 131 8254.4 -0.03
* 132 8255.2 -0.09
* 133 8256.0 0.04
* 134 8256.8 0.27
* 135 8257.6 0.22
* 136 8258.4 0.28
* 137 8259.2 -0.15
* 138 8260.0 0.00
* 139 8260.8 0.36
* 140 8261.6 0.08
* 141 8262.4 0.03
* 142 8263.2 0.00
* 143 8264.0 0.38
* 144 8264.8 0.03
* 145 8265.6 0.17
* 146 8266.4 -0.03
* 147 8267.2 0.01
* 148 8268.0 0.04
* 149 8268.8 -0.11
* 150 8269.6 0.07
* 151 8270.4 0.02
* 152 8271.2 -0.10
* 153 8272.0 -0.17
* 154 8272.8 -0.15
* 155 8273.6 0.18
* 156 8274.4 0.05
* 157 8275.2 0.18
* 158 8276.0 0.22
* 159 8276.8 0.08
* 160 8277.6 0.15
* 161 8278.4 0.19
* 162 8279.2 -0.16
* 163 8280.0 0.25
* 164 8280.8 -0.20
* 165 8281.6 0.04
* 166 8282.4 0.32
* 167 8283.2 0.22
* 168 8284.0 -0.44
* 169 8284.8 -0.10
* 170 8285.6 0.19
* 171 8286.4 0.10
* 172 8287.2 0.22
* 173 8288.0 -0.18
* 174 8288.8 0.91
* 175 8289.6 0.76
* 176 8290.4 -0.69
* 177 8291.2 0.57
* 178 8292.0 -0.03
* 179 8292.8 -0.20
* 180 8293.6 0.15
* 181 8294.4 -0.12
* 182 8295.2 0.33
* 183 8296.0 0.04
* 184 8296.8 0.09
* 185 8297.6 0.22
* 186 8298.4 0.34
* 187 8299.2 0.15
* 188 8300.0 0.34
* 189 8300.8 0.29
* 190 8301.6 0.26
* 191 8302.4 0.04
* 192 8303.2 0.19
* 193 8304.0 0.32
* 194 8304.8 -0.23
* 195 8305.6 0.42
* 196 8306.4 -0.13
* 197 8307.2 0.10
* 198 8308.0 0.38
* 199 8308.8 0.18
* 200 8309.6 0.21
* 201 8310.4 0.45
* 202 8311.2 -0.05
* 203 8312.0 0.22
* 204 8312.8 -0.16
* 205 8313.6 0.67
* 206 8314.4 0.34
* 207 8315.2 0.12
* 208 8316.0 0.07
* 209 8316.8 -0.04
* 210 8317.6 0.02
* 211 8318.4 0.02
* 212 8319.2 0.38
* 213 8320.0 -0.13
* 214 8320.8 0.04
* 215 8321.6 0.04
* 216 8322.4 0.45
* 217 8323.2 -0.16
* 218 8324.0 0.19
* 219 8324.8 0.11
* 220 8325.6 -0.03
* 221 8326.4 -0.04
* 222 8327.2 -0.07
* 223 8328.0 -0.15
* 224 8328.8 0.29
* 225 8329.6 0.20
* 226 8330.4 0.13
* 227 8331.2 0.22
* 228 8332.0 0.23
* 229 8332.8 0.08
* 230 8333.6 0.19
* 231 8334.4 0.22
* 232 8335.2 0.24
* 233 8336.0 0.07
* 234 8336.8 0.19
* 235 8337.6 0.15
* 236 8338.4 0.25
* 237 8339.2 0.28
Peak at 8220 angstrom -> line [O II]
